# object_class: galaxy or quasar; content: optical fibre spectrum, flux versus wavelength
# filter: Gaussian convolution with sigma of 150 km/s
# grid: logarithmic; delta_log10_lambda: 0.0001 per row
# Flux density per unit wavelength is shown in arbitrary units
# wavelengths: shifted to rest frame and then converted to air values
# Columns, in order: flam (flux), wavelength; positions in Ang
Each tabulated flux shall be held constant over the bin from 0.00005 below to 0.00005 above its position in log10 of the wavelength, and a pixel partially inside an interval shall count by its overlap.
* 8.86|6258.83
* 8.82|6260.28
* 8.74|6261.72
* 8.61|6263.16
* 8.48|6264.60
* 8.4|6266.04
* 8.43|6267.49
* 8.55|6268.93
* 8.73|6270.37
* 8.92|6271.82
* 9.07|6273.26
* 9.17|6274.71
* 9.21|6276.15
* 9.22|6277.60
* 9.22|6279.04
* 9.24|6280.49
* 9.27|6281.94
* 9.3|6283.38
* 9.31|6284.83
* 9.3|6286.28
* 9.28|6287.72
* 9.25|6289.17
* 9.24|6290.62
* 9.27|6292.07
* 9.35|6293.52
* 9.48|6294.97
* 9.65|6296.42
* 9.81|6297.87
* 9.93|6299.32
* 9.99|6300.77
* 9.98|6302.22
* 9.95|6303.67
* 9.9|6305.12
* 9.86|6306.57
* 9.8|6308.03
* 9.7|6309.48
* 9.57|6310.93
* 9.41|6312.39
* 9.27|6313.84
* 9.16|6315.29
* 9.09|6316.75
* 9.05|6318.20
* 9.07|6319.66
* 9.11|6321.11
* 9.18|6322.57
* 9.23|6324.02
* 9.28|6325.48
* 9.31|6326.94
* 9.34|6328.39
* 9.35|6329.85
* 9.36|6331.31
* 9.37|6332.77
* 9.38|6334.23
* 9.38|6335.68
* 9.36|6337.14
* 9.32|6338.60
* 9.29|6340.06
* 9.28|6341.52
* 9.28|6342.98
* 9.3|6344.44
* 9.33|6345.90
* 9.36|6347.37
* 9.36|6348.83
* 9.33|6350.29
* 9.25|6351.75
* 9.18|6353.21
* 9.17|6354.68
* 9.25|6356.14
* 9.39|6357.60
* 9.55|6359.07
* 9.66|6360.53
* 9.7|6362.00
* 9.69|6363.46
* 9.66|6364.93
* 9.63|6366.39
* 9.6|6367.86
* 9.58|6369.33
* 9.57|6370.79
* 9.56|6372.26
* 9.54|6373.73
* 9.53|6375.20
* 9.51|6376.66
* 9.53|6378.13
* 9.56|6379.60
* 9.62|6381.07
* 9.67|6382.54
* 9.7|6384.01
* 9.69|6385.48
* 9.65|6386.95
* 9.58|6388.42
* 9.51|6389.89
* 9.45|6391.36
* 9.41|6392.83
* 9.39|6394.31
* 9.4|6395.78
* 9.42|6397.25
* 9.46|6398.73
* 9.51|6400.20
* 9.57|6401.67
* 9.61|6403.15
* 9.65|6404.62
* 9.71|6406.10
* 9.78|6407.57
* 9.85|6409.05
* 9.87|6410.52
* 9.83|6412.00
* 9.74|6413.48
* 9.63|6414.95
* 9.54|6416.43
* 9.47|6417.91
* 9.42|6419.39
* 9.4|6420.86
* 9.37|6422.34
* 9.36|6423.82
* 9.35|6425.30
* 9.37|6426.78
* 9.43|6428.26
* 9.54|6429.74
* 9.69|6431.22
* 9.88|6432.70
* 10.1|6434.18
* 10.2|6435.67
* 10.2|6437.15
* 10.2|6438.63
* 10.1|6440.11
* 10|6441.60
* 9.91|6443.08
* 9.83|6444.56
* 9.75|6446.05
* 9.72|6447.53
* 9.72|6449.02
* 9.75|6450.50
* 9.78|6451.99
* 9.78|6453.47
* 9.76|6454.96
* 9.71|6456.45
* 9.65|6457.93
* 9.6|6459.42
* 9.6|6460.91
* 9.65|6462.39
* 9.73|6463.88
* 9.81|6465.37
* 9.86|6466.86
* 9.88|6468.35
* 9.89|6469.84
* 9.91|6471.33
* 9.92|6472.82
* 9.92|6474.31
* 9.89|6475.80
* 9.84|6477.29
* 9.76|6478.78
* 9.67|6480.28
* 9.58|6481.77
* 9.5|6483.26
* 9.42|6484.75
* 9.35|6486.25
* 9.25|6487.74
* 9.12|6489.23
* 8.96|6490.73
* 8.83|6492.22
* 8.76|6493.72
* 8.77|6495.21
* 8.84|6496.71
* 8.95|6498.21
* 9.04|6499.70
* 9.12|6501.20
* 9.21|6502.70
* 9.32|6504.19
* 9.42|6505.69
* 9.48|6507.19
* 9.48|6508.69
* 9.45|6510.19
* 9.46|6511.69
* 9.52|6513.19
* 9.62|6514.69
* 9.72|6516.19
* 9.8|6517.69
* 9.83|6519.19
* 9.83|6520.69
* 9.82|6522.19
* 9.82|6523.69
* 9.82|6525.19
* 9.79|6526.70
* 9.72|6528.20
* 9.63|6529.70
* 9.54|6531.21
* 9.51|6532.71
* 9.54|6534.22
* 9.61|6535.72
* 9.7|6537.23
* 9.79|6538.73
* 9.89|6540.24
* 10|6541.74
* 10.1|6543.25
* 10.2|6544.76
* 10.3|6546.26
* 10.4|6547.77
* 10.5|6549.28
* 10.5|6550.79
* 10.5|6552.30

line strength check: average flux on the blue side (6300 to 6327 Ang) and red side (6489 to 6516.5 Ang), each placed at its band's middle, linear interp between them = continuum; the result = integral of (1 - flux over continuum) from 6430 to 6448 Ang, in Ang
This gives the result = -1.3 Ang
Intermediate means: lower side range 9.47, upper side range 9.21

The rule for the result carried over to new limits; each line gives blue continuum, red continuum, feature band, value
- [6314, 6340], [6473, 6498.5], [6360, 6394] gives -1.1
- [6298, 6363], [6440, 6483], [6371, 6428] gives 0.3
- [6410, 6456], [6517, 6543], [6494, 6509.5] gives 0.9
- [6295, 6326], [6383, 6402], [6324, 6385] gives 0.5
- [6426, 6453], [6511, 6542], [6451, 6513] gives 1.8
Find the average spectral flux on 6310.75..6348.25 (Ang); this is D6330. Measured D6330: 9.28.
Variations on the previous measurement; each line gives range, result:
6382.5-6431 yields 9.56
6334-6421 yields 9.51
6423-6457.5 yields 9.79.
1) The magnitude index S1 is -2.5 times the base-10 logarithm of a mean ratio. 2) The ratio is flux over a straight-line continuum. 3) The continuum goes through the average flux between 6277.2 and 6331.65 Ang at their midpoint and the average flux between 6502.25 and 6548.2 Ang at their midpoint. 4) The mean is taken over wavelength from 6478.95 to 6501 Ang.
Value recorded 0.06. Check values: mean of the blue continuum 9.42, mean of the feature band 9.16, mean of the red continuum 9.72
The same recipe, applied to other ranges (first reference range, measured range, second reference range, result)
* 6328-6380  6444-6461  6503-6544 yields -0.02 mag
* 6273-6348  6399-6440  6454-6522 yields -0.03 mag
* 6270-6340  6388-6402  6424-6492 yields 0.01 mag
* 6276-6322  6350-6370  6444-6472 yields 0.01 mag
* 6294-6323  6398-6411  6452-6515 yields -0.02 mag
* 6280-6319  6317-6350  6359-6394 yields 0.03 mag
